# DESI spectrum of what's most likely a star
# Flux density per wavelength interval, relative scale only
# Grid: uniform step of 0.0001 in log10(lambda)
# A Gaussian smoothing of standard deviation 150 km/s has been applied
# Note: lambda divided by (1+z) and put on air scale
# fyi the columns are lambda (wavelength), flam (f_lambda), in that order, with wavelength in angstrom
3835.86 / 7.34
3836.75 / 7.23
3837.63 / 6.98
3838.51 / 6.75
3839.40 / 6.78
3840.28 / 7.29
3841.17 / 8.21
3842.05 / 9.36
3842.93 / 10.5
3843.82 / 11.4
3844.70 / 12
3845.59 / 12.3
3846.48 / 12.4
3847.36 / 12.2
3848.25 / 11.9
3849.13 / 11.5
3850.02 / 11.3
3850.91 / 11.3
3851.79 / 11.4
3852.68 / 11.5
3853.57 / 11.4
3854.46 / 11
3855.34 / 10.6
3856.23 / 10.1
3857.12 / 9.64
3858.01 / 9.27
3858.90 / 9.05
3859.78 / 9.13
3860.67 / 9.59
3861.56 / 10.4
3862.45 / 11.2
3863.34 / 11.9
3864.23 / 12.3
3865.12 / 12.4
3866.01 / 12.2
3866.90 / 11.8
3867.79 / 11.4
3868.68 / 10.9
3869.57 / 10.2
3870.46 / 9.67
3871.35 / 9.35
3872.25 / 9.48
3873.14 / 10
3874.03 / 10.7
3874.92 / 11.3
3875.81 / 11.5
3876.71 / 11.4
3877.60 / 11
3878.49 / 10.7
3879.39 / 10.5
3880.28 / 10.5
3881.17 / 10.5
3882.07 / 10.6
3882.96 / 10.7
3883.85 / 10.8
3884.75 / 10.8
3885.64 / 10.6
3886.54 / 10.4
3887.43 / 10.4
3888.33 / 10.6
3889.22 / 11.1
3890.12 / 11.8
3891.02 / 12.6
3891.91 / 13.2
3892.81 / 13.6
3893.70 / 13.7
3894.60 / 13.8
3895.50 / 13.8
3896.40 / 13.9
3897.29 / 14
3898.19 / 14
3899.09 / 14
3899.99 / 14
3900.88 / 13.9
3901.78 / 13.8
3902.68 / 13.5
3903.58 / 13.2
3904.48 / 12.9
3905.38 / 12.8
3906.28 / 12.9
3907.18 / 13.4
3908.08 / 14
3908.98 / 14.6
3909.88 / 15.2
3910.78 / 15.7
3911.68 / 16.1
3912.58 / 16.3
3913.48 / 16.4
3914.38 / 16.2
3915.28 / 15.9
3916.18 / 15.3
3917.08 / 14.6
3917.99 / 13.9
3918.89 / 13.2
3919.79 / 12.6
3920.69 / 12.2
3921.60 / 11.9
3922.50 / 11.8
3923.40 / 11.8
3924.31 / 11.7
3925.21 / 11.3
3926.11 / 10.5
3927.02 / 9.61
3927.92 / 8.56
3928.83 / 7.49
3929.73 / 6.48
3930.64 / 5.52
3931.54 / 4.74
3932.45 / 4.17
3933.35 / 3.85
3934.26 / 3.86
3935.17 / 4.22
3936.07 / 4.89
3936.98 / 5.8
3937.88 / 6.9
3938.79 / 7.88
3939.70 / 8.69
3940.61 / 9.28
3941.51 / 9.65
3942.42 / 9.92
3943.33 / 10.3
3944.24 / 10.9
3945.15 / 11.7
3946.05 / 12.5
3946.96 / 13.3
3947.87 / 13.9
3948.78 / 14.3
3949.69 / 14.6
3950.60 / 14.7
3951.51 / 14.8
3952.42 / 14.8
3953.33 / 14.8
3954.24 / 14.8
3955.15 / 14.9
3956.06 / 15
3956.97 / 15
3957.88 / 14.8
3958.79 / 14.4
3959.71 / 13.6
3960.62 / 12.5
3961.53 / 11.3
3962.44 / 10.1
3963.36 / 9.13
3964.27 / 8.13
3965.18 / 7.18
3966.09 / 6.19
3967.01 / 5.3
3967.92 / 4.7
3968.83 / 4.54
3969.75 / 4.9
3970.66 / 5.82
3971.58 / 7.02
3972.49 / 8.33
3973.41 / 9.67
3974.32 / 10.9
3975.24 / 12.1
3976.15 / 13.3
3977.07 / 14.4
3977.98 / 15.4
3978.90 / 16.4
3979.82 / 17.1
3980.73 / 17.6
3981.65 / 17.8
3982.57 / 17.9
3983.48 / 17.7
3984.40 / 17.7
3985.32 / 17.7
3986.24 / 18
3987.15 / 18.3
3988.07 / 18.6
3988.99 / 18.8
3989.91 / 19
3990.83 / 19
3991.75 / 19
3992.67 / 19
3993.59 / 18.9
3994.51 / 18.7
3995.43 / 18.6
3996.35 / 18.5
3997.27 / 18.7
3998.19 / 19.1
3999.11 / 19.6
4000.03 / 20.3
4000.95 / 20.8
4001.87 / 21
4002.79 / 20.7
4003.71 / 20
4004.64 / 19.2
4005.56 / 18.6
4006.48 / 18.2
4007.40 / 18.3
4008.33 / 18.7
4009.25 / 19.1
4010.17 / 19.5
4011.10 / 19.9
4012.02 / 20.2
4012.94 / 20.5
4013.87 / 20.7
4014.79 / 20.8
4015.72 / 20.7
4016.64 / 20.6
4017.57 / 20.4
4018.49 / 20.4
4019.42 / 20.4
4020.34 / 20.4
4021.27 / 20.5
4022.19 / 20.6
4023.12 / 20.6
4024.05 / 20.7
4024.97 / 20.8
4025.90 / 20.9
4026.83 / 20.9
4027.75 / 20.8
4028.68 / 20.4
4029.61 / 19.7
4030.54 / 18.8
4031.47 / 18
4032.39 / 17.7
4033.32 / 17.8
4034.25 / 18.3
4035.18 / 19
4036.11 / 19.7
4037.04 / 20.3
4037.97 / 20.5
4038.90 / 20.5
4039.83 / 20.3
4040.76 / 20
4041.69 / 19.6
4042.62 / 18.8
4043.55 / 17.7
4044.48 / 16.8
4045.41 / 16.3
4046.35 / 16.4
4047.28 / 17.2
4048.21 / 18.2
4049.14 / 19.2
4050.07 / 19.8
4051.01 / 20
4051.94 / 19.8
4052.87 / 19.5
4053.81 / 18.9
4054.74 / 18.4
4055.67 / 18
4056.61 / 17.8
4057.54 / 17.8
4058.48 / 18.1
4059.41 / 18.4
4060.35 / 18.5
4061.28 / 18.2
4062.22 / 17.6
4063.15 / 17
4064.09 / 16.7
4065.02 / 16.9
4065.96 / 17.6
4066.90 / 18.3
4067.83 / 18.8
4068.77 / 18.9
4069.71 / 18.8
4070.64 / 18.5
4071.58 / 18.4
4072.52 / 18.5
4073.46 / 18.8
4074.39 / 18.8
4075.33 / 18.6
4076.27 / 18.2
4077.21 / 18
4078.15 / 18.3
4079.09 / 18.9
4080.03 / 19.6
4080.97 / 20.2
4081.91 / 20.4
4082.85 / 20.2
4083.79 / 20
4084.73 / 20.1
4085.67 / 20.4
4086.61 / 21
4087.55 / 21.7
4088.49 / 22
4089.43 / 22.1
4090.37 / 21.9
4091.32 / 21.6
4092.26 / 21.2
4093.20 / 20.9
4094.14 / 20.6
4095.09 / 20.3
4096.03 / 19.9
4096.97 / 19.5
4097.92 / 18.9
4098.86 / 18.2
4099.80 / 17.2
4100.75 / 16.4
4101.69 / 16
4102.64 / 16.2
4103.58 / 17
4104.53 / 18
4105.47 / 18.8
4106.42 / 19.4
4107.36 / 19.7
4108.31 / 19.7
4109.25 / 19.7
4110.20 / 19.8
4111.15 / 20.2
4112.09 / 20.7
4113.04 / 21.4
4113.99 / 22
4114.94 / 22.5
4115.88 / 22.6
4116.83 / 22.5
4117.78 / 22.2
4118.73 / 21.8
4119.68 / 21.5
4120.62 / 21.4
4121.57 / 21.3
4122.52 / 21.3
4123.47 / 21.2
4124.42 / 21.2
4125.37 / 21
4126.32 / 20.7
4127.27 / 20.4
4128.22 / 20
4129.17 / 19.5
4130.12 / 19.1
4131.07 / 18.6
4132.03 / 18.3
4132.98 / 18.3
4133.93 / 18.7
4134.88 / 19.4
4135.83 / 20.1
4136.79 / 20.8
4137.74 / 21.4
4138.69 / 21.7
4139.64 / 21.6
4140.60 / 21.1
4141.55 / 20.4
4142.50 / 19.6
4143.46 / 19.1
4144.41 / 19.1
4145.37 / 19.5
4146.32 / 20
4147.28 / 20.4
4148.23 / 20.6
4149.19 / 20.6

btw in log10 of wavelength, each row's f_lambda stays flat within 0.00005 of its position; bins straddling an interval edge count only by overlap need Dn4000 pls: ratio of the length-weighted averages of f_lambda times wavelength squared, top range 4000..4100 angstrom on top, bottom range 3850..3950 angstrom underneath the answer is 1.85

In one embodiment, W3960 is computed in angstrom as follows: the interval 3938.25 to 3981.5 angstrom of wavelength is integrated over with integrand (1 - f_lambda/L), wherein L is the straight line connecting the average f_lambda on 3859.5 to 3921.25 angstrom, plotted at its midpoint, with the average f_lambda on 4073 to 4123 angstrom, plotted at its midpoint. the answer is 9.9 angstrom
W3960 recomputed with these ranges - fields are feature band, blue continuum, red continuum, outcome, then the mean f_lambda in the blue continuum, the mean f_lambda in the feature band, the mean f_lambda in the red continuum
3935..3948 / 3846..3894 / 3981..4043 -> 5.1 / 11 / 9.33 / 19.5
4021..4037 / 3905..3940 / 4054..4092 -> -3.0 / 10.8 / 19.7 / 19.1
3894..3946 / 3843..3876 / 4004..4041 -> 9.7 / 11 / 11.4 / 19.8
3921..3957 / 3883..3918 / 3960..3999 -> 9.2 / 13.5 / 10.2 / 13.9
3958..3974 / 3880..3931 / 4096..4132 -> 6.7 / 12.6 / 8.55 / 19.9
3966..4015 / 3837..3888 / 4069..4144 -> -2.5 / 10.5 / 16.4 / 19.9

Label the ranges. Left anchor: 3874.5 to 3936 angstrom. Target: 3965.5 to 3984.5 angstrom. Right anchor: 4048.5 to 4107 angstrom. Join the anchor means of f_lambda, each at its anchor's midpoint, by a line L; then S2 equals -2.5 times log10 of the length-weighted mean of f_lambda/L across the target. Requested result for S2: 0.27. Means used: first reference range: 11.7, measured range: 11.5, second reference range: 19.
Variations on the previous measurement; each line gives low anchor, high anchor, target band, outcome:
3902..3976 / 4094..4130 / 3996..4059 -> -0.242 mag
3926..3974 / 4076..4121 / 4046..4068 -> -0.069 mag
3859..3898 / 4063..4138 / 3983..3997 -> -0.190 mag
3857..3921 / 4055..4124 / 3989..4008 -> -0.184 mag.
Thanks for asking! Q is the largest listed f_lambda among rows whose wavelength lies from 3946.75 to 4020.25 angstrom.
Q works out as 21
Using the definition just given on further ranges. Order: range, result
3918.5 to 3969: 15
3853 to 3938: 16.4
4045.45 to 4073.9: 20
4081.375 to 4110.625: 22.1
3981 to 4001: 20.8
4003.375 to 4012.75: 20.2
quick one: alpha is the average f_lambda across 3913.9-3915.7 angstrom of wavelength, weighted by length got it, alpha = 16.1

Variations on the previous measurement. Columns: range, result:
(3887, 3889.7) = 10.7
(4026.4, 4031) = 20.1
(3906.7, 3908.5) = 13.7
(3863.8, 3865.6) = 12.3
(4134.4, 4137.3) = 20.1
